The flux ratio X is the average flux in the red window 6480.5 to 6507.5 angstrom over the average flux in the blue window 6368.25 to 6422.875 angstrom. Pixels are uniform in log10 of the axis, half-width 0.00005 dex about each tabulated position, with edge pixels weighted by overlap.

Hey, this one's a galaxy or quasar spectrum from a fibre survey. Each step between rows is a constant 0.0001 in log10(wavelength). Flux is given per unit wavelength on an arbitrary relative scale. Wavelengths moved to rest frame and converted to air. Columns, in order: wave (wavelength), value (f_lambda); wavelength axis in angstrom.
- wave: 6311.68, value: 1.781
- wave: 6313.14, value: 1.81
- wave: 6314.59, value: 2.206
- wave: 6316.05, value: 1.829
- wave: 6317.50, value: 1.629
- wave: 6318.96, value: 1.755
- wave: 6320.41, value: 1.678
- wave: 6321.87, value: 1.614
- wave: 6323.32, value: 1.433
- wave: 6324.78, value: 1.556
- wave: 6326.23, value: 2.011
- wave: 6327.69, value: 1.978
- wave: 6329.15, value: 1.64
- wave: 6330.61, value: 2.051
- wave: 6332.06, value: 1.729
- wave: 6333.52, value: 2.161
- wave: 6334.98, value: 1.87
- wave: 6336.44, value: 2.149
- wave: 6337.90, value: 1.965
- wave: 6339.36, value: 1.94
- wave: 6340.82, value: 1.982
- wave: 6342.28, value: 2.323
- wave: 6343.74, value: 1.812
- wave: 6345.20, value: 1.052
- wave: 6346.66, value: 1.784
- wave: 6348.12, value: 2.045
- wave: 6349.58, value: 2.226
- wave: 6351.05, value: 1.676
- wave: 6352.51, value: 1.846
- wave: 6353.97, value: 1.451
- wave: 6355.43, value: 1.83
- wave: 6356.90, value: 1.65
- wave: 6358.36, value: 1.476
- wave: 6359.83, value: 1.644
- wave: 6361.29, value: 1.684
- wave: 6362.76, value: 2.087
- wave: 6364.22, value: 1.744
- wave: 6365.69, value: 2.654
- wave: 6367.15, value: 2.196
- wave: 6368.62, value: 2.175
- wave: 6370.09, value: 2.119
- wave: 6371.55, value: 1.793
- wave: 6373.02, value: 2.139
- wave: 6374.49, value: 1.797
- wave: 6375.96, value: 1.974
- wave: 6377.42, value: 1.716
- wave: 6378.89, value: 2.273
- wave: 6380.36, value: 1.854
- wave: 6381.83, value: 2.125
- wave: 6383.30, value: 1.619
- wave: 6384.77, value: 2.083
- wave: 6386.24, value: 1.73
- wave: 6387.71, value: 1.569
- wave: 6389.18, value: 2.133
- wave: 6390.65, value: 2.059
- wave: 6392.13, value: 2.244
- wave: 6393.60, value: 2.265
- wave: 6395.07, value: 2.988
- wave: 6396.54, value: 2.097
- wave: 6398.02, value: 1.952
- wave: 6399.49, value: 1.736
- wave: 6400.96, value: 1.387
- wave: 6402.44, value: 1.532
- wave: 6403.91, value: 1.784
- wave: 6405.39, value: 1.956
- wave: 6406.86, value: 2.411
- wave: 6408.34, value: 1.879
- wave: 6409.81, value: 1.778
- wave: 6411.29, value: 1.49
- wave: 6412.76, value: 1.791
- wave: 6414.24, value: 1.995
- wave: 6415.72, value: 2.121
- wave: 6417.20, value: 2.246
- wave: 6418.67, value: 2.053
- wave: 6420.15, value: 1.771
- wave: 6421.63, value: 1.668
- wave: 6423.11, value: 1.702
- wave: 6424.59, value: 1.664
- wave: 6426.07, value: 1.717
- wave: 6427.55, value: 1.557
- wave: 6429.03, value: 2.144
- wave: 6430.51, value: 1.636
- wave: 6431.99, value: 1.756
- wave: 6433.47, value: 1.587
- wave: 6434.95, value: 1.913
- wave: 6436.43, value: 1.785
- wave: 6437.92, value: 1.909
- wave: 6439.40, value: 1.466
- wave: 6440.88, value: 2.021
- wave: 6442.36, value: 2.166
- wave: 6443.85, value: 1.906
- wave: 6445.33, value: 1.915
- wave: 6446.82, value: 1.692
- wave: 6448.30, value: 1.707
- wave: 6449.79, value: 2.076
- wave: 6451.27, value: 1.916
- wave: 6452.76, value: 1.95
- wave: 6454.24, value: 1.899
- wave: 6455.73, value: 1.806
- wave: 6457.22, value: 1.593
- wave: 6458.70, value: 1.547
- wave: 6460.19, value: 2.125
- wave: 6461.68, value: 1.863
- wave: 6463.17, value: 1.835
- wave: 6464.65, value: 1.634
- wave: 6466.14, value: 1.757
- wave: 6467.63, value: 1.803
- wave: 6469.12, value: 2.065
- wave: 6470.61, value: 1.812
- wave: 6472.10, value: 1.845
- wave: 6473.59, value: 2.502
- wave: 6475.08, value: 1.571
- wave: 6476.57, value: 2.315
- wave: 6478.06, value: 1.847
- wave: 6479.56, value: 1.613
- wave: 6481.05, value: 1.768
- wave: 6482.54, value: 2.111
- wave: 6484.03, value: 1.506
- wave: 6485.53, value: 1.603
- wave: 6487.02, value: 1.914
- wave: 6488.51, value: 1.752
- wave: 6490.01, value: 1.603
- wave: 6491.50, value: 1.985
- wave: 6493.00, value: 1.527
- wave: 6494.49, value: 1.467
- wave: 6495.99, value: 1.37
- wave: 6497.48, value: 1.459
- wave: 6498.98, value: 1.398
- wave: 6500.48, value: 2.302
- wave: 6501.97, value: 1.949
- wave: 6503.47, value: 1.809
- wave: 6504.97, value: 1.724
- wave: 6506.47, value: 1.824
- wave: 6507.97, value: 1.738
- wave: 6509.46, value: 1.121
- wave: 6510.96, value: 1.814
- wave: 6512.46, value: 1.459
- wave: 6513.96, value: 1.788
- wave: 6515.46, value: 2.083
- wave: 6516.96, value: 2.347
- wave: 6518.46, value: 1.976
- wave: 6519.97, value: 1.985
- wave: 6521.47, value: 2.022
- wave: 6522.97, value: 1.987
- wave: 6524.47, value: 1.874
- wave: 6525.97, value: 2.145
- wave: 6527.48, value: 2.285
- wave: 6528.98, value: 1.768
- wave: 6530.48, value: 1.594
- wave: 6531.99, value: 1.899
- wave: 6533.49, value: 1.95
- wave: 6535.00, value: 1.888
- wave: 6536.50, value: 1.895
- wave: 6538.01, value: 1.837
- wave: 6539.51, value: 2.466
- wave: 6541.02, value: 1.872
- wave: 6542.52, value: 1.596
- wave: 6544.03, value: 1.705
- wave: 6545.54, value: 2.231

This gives 0.9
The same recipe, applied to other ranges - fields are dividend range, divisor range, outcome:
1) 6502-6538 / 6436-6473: 1.01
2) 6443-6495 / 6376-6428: 0.95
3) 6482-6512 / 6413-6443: 0.92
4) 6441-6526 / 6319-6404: 0.96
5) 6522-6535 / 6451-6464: 1.06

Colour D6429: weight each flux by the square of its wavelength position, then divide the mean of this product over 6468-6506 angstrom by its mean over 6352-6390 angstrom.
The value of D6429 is 1.0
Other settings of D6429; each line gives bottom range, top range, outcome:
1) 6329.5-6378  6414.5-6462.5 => 1.00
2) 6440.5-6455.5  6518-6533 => 1.04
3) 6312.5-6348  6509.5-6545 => 1.11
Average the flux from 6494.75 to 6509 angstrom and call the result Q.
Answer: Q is 1.71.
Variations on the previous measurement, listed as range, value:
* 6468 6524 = 1.81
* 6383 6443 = 1.89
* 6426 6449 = 1.81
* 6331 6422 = 1.93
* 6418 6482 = 1.84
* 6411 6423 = 1.9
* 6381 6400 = 2.05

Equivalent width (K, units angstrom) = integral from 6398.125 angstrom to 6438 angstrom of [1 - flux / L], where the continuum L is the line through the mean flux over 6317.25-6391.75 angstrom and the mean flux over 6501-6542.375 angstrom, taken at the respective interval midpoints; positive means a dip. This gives 1.4 angstrom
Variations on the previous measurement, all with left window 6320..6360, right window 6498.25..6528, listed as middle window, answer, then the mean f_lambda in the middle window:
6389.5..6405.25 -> -1.5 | 2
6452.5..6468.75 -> 0.5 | 1.8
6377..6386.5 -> -0.5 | 1.93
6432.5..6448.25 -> 0.2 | 1.83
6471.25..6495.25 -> 0.8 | 1.81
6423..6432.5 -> 0.5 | 1.74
